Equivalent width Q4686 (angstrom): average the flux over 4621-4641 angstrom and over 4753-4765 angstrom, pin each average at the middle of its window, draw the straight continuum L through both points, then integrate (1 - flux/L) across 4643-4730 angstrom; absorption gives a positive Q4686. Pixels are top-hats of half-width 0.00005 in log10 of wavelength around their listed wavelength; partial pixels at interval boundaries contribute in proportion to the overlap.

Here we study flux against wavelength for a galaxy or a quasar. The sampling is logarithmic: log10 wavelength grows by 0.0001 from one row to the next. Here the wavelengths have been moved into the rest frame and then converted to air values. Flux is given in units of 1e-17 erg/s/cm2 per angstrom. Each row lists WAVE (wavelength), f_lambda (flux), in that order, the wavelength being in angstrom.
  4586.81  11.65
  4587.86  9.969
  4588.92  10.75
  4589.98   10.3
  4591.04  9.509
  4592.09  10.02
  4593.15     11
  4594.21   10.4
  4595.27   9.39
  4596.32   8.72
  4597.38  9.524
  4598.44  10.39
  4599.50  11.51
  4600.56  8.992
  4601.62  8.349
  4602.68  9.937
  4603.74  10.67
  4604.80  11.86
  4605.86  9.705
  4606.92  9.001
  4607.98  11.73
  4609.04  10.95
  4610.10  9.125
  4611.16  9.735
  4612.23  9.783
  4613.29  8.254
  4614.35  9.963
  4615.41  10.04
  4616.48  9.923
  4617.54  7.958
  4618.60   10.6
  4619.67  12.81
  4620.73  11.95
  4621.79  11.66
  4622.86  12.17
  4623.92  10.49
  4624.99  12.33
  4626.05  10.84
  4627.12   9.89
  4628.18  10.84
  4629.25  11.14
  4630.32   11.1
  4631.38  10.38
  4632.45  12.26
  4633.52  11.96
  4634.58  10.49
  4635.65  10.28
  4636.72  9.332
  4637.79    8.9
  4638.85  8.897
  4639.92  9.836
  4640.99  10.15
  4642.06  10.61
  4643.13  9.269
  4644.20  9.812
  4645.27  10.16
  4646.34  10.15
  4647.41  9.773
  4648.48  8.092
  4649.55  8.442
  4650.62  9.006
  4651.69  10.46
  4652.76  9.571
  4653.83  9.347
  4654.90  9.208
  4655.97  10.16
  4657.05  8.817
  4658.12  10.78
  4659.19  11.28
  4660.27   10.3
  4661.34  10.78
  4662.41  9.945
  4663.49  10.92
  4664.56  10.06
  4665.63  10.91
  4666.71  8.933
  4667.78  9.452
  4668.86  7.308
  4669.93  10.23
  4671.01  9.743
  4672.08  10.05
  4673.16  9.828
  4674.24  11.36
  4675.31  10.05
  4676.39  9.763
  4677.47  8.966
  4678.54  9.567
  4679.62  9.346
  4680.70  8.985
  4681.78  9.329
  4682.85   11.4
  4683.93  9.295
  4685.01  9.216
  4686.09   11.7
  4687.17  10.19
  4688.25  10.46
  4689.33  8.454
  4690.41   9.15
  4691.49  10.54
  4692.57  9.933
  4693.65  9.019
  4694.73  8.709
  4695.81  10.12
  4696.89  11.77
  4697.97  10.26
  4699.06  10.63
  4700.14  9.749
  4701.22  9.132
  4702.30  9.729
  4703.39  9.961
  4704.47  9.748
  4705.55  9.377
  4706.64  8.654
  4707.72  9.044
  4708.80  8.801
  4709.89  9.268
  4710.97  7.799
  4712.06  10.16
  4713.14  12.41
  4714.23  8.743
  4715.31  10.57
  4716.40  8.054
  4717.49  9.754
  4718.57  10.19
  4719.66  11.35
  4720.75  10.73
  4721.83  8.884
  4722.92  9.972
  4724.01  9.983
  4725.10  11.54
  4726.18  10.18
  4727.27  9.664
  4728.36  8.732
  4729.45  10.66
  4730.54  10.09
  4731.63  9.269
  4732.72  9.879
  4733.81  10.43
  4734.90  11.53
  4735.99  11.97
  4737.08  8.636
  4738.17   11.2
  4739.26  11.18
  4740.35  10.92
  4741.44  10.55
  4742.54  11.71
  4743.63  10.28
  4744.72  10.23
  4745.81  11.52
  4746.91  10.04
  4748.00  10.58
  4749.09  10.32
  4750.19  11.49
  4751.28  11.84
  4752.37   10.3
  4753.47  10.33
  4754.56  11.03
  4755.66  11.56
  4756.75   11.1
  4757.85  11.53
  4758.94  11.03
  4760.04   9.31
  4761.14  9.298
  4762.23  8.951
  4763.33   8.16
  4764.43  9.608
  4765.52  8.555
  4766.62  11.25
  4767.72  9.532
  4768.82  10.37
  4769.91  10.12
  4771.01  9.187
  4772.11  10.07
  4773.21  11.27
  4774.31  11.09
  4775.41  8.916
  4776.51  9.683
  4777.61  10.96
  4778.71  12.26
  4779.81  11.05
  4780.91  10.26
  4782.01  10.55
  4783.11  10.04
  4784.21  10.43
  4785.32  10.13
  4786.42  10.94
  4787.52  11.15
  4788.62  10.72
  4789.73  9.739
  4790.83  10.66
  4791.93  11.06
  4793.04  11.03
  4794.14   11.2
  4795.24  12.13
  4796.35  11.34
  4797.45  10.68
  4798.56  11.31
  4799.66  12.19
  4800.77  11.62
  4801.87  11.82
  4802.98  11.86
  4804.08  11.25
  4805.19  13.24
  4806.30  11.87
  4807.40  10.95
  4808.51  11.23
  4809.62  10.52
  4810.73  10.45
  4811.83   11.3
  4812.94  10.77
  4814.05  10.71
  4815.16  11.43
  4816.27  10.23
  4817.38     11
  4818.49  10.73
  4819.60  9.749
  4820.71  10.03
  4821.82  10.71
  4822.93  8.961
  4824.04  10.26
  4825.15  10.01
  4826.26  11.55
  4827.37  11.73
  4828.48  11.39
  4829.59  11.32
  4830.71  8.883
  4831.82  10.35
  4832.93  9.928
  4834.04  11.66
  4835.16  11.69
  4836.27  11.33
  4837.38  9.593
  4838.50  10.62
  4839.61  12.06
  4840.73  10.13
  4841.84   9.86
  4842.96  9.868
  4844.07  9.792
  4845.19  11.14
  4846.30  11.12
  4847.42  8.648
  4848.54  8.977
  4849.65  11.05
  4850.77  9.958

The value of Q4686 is 5.6 angstrom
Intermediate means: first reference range 10.7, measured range 9.8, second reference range 10.2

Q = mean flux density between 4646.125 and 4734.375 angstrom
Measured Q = 9.81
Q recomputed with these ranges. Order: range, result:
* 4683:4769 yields 10.1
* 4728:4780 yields 10.4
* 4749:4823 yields 10.7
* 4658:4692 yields 9.94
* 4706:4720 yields 9.57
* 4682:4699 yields 10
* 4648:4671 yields 9.72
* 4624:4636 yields 11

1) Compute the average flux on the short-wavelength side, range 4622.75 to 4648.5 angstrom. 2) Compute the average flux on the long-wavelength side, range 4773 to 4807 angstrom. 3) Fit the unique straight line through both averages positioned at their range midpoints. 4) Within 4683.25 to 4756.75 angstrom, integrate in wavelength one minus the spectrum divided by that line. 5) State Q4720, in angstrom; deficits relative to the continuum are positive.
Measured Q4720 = 4.1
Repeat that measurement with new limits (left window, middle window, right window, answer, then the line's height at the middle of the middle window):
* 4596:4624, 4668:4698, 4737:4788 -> 1.54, 10.3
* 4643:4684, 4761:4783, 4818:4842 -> 0.50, 10.3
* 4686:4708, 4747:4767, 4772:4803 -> 0.36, 10.5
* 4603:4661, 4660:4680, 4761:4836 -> 0.89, 10.3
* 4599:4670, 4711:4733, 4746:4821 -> 1.01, 10.5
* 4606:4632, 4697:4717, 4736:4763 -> 1.86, 10.6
